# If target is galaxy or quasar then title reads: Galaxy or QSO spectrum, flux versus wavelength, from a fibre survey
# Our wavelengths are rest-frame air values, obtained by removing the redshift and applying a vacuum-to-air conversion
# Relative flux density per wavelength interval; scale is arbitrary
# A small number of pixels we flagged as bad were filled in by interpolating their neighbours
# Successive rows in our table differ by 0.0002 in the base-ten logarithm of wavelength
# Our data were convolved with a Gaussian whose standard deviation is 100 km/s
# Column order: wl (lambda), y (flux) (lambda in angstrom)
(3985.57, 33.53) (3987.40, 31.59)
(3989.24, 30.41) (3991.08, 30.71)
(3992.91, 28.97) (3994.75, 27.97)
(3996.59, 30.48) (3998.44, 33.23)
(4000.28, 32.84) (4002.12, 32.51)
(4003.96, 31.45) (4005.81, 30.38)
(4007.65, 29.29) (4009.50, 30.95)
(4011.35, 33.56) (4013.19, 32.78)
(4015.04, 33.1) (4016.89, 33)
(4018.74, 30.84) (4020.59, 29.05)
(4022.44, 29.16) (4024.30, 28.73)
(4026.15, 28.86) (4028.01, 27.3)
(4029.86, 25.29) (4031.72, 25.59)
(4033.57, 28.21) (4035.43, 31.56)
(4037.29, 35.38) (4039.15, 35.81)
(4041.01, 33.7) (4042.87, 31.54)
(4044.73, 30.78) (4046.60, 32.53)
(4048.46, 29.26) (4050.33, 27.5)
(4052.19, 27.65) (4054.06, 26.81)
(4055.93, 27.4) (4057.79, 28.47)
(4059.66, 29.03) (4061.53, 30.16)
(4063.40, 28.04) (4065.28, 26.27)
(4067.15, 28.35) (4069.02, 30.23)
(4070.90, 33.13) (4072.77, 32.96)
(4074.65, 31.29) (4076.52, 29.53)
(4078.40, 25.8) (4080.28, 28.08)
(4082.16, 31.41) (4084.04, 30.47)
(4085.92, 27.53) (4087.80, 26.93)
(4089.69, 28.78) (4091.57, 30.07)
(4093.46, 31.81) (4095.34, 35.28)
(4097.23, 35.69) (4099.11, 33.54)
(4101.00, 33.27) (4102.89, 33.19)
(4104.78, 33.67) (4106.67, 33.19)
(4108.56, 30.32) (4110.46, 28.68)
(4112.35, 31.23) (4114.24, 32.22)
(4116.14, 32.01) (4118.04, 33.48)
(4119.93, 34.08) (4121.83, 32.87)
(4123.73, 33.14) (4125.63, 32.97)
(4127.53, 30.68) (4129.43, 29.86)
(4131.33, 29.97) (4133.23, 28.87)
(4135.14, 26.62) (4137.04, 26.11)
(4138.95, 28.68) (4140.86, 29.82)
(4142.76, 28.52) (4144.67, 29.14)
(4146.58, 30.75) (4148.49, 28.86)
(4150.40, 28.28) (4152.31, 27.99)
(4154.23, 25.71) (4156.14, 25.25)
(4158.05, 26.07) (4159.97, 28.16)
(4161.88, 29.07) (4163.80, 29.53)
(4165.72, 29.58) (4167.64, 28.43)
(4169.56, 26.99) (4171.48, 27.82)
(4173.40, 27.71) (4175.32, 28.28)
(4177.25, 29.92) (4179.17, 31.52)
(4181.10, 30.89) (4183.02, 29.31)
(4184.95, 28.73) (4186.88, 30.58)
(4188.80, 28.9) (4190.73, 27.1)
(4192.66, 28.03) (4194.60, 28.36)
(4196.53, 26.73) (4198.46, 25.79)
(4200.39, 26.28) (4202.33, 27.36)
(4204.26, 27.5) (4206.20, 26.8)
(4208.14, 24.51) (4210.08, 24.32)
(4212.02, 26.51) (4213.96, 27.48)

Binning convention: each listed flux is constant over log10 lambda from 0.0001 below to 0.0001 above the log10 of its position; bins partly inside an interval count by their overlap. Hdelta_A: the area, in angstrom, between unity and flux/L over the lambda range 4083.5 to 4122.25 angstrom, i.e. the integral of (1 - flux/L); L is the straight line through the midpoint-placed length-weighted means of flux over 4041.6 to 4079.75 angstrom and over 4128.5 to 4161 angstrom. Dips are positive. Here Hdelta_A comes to -4.1 angstrom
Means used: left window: 29.4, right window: 28.2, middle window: 31.8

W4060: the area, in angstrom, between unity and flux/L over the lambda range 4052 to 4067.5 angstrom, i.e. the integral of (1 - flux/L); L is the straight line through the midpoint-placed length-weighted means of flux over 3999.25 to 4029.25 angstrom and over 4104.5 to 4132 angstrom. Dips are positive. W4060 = 1.6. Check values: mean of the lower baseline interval 30.8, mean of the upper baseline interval 31.9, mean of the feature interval 28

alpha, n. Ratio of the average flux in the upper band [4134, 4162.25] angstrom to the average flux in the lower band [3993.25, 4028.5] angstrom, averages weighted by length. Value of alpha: 0.91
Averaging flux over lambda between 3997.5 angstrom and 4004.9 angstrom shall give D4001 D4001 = 32.5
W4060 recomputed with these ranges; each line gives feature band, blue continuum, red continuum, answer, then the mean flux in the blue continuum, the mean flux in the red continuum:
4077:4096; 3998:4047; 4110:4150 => 0.7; 31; 30.4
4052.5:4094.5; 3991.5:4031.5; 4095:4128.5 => 3.5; 30.4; 32.7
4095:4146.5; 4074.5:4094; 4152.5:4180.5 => -4.7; 29.1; 28.2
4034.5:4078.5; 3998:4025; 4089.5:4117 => 2.2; 31.4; 32.3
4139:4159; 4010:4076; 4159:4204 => 0.5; 30.1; 28.5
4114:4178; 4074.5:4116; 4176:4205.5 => 0.8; 31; 28.4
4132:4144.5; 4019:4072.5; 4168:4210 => 0.1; 29.6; 28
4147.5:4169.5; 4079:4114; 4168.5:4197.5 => 1.2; 31.3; 28.7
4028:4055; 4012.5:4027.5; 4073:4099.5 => 0.4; 30.5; 30.5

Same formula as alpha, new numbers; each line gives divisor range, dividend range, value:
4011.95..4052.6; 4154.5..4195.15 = 0.94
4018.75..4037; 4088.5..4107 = 1.15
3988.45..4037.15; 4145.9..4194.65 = 0.94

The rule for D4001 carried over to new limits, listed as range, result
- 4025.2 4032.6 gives 26.8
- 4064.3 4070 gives 28.3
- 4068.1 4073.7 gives 32.1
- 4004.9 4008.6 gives 29.8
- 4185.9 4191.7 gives 28.9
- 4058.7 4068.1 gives 28.4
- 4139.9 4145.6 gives 29.2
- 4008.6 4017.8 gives 32.7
